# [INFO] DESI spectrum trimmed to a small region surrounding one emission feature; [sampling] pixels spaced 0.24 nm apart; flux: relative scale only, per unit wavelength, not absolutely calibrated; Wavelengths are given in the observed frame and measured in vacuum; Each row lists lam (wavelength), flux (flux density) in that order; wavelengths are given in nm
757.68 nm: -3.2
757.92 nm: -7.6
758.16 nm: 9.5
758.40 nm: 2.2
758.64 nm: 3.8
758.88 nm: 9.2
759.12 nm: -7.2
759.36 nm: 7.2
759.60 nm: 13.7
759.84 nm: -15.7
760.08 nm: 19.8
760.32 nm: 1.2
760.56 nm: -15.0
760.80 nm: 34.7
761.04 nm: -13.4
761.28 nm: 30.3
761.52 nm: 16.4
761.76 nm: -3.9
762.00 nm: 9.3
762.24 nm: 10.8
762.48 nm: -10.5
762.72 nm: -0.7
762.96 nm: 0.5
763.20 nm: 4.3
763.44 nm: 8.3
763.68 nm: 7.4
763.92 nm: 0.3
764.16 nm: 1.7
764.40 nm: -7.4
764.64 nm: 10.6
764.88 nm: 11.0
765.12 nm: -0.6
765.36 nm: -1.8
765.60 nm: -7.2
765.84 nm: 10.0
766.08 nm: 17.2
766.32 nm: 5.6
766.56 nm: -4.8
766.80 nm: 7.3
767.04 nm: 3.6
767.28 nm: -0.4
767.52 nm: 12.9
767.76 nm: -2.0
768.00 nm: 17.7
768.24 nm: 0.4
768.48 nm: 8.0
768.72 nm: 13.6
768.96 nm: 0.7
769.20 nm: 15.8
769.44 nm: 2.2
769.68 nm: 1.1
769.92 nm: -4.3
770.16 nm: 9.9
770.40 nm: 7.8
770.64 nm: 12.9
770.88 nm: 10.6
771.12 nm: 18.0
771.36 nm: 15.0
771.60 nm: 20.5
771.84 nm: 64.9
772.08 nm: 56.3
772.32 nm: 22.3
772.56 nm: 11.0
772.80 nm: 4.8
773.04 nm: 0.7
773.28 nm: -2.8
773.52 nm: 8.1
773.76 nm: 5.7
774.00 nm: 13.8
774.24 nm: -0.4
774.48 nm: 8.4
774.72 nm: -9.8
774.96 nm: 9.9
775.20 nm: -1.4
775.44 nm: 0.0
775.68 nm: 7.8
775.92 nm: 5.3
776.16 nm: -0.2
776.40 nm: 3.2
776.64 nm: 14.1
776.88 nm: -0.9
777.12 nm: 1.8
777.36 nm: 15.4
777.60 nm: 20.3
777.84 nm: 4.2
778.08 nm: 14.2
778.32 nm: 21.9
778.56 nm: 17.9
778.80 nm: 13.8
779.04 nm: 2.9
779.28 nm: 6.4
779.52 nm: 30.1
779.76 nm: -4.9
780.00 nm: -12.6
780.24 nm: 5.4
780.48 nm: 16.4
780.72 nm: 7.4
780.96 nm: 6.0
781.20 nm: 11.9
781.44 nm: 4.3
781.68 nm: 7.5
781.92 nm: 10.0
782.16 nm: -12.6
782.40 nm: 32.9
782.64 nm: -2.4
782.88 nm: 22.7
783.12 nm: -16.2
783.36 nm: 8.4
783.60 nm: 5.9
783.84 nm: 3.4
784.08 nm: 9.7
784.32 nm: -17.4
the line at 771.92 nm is [O II] 3727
